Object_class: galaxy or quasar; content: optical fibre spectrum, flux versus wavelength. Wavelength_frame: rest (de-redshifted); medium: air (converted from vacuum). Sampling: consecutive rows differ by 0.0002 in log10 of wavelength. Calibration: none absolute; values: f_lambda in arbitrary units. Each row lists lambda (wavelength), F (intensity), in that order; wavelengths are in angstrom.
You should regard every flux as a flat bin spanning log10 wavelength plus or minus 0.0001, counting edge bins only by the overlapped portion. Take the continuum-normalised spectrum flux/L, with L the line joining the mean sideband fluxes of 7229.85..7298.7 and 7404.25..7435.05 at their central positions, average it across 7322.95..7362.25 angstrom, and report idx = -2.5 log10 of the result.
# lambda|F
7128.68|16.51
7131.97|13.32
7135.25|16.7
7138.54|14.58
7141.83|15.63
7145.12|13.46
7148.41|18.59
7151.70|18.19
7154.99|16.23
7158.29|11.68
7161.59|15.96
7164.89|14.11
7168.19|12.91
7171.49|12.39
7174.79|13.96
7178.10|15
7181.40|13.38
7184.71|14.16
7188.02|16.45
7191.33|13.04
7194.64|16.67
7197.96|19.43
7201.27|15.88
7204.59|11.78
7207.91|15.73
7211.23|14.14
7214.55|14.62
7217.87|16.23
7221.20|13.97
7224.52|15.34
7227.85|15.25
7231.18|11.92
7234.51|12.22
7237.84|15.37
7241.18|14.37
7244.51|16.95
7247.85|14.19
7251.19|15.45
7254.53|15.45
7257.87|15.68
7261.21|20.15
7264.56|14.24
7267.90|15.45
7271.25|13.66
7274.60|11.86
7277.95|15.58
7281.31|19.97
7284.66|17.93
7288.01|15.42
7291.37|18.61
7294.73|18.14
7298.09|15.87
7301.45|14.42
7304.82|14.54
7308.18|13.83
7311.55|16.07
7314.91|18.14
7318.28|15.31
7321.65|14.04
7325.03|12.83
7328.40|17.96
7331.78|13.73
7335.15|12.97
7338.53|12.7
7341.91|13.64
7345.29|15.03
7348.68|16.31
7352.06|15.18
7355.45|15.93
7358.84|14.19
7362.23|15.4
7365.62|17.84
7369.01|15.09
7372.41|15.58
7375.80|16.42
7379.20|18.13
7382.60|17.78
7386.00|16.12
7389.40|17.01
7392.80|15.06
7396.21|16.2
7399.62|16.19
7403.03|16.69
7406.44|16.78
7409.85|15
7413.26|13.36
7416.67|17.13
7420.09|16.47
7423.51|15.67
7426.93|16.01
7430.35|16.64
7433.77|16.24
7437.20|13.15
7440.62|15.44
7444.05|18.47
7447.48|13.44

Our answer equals 0.08 mag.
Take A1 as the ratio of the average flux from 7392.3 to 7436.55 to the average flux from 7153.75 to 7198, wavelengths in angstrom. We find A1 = 1.10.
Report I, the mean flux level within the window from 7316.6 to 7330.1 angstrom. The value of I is 15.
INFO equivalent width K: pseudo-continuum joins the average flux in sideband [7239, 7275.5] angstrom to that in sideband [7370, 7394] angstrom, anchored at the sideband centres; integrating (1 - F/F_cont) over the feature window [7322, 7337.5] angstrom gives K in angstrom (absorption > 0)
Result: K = 1.7 angstrom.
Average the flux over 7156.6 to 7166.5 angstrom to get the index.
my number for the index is 13.9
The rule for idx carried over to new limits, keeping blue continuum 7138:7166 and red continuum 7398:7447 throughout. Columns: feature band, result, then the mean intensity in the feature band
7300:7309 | 0.10 mag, 14.3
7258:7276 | 0.03 mag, 15.2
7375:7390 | -0.09 mag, 17.1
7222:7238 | 0.12 mag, 13.9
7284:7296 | -0.12 mag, 17.5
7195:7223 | 0.02 mag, 15.3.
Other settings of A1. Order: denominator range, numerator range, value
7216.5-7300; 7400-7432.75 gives 1.03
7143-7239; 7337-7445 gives 1.07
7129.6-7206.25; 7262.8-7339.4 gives 1.03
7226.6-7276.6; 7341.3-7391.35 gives 1.08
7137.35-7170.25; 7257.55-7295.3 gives 1.08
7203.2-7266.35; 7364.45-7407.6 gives 1.11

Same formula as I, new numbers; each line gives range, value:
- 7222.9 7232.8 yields 14.2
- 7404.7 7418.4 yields 15.6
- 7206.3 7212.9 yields 14.9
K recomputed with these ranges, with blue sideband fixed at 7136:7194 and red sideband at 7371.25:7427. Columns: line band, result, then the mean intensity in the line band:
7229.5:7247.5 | 1.24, 14.2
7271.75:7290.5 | -0.75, 16.1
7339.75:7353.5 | 0.81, 15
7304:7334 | 1.11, 15.1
